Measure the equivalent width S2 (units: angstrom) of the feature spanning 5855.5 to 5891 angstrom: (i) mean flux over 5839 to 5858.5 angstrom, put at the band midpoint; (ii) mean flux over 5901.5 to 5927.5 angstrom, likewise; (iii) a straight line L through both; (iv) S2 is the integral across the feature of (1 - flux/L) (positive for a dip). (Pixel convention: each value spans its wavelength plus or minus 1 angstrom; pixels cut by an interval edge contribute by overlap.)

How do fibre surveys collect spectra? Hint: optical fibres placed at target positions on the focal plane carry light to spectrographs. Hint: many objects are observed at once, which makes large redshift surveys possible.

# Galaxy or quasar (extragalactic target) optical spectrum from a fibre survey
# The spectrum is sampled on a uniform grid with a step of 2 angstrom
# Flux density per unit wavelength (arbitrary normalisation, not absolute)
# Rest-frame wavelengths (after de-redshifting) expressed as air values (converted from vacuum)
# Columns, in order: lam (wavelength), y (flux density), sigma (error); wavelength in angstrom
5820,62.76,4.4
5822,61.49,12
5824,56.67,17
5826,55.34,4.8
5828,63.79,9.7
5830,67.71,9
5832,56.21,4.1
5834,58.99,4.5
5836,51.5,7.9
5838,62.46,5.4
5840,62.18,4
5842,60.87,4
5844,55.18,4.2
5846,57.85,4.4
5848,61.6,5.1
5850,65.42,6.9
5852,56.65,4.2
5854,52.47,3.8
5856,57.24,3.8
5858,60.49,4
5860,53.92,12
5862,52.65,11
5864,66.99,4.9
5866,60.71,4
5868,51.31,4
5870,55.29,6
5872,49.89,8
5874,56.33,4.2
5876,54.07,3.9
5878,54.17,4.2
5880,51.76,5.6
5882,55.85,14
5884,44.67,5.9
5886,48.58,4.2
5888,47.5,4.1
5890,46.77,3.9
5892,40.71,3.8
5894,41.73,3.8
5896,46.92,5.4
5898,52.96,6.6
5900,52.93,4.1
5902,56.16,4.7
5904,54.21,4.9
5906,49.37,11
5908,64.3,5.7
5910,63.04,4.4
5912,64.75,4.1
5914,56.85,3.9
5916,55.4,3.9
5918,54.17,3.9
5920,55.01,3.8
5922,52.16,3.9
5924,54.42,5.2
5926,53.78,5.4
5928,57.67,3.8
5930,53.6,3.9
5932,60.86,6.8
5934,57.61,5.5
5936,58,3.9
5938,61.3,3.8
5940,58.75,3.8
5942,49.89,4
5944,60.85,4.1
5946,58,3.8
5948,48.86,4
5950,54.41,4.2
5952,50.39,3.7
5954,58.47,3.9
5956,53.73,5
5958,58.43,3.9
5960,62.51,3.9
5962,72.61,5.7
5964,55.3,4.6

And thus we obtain 2.6 angstrom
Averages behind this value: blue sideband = 59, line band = 53.7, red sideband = 56.5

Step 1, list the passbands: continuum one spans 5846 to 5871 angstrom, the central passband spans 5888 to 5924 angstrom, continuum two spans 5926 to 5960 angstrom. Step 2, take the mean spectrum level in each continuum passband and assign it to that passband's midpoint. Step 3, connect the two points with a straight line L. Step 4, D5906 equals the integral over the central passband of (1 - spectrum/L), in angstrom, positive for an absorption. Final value 2.4 angstrom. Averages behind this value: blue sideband 57.9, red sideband 56.4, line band 53.2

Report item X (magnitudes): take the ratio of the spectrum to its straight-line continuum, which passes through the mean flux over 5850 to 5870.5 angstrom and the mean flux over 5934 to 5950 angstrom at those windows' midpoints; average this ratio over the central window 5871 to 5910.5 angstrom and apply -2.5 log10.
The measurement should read 0.11 mag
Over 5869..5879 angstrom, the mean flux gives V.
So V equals 54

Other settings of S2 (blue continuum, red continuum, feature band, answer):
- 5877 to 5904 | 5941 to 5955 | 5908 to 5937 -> -2.8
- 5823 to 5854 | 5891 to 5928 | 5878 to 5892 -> 1.7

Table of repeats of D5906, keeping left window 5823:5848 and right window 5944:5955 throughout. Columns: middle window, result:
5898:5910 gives 0.13 angstrom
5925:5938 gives -0.45 angstrom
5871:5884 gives 1.02 angstrom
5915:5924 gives 0.26 angstrom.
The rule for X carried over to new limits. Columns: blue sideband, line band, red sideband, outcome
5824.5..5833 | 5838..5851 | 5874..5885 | -0.05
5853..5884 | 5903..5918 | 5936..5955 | -0.05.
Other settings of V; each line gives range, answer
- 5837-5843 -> 61.8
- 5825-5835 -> 60.4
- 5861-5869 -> 57.9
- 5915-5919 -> 54.8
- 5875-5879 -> 54.1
